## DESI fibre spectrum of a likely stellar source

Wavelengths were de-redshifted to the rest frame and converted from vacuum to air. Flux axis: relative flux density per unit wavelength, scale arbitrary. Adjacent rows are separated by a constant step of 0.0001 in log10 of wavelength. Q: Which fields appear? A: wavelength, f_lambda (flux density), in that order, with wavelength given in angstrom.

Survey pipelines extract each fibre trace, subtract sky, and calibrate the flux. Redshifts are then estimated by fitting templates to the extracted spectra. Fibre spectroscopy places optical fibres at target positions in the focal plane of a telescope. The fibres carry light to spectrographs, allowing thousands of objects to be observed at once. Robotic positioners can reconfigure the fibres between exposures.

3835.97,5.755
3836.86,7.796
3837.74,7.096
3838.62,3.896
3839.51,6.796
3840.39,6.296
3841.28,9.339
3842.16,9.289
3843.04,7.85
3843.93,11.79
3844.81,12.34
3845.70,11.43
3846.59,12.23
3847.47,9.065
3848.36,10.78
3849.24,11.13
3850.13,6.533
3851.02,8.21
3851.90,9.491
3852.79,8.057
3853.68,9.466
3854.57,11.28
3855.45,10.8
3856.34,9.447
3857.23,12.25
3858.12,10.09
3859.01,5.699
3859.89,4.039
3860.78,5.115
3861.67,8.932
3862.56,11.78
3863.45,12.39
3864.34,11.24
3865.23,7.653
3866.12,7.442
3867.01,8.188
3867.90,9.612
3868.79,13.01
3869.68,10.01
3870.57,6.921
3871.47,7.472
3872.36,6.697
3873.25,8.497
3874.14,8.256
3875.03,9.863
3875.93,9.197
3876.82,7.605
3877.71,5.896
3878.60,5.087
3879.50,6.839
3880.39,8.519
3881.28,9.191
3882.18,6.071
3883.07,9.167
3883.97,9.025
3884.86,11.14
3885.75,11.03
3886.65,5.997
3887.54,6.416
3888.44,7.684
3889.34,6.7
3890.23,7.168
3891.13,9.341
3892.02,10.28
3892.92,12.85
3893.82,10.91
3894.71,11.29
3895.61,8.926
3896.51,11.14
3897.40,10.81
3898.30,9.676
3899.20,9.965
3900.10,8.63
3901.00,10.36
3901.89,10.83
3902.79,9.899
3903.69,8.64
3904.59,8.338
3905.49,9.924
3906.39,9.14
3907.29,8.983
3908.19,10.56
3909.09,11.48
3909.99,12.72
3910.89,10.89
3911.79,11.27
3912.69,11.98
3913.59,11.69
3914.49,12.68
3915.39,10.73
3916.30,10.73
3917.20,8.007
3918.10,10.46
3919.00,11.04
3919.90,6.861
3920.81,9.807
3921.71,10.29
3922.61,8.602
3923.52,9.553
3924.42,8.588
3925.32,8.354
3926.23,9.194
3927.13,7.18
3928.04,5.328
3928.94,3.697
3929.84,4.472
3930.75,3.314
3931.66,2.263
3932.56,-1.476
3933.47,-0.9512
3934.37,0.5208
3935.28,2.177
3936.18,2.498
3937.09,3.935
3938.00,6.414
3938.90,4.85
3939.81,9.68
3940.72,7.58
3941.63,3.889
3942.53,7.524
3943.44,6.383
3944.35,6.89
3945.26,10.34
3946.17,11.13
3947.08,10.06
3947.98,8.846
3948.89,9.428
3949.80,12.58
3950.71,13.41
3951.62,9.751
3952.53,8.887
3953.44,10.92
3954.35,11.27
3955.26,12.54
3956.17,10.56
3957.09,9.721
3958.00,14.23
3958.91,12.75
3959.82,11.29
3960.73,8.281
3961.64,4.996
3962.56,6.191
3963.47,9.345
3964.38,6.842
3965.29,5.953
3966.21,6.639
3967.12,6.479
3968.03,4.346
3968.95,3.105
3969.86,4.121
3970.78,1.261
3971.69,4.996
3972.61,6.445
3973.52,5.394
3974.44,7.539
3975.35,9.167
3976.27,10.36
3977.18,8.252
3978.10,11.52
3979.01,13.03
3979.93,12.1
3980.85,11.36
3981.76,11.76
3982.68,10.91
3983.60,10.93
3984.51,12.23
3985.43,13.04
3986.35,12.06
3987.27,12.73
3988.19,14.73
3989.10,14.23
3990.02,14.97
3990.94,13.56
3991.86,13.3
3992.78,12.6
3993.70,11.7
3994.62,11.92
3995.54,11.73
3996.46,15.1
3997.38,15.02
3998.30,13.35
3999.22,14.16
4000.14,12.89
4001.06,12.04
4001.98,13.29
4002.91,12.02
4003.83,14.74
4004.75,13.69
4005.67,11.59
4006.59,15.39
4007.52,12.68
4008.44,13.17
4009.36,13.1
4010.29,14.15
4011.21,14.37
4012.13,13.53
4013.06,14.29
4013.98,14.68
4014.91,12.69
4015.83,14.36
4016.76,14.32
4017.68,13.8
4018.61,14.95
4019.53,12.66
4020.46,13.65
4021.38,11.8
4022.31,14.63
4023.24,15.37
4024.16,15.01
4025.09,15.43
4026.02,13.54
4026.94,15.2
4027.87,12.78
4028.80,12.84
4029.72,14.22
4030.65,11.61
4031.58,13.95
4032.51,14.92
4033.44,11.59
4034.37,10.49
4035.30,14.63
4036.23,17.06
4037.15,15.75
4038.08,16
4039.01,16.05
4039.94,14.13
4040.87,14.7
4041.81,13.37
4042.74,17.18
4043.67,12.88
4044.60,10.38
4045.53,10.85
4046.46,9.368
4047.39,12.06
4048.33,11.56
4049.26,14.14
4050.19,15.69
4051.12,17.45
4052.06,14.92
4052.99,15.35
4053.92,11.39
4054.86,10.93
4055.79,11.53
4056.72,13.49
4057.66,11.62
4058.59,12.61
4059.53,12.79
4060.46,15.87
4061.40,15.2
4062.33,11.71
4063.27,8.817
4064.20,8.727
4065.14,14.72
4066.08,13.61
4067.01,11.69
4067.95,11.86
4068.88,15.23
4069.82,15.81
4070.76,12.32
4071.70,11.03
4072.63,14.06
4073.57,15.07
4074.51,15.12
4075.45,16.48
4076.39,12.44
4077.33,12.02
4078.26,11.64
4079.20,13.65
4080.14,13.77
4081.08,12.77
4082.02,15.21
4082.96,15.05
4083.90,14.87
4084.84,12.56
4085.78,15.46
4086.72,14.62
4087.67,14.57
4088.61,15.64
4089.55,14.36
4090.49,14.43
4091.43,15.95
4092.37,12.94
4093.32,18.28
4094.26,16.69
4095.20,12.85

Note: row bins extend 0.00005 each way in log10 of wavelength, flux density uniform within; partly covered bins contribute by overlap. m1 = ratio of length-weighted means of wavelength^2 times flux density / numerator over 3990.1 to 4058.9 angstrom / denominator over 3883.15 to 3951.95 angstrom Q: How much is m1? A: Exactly 1.7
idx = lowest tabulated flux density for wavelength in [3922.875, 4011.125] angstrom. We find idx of -1.476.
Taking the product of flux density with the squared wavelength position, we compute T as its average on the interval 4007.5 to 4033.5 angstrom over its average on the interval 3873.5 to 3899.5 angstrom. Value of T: 1.68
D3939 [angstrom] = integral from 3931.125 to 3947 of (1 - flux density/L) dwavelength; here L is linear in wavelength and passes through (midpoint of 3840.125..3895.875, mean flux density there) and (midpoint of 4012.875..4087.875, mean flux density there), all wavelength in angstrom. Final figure 8.5 angstrom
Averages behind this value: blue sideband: 9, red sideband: 13.6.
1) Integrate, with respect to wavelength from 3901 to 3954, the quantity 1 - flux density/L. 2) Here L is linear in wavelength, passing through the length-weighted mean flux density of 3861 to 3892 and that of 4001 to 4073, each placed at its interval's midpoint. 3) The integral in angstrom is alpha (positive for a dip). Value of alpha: 9.8 angstrom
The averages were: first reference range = 8.53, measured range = 8.17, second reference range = 13.5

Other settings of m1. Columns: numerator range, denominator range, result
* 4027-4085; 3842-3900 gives 1.62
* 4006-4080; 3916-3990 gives 1.71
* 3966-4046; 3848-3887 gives 1.52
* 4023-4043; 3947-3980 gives 1.71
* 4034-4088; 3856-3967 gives 1.70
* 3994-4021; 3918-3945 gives 2.37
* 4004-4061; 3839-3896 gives 1.66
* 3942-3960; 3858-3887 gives 1.29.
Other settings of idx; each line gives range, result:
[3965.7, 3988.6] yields 1.261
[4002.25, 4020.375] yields 11.59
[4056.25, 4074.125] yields 8.727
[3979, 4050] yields 9.368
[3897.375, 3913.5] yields 8.338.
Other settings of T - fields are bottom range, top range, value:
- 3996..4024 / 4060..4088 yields 1.02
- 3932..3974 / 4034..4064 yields 1.95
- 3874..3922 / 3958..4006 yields 1.15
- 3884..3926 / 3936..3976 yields 0.83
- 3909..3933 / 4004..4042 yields 1.74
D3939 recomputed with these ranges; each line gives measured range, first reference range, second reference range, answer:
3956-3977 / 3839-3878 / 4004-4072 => 7.8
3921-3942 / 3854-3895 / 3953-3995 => 9.2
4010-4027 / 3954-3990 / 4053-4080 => -4.5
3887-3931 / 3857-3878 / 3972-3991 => 0.8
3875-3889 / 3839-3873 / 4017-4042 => 2.7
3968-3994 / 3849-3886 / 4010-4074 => 3.9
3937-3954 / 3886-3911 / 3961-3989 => 0.7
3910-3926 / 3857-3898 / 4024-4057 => -0.3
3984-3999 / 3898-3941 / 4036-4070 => -3.3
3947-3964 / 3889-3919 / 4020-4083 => 1.7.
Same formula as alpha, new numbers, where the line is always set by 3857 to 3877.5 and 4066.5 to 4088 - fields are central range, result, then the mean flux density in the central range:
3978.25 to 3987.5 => -0.38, 12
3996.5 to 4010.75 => -1.73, 13.5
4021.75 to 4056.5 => -2.41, 13.7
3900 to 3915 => -1.27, 10.5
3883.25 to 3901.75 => -0.31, 9.49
